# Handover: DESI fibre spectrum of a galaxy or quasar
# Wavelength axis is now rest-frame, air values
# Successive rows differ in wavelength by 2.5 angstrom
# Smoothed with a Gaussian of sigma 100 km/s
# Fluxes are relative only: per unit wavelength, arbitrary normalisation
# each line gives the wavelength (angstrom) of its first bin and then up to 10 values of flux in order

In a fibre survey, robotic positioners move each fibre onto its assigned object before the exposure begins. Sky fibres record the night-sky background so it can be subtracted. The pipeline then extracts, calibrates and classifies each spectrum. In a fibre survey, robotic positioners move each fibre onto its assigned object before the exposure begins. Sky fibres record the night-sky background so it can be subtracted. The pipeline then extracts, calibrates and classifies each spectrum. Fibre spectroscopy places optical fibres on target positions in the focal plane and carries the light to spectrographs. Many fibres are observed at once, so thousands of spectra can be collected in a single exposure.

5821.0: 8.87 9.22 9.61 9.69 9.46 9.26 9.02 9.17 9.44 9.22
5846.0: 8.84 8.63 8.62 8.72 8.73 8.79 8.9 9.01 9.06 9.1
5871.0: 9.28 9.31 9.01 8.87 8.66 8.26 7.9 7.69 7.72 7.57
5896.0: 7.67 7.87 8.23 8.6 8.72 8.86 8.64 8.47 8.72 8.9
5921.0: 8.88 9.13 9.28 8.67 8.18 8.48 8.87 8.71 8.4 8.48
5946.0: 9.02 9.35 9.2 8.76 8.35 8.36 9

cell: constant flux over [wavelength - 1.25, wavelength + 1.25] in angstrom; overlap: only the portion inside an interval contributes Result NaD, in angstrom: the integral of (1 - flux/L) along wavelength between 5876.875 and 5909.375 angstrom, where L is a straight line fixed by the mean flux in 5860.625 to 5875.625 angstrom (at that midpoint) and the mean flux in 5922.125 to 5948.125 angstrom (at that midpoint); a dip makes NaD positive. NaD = 2.80 angstrom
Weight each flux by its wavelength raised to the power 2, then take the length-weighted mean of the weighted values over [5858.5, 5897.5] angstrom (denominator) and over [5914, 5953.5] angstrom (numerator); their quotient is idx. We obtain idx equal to 1.05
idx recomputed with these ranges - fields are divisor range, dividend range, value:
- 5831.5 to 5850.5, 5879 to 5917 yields 0.93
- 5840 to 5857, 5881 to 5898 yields 0.90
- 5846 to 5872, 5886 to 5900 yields 0.88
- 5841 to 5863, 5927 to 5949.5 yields 1.01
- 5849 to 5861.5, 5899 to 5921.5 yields 1.01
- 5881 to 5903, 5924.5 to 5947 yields 1.11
